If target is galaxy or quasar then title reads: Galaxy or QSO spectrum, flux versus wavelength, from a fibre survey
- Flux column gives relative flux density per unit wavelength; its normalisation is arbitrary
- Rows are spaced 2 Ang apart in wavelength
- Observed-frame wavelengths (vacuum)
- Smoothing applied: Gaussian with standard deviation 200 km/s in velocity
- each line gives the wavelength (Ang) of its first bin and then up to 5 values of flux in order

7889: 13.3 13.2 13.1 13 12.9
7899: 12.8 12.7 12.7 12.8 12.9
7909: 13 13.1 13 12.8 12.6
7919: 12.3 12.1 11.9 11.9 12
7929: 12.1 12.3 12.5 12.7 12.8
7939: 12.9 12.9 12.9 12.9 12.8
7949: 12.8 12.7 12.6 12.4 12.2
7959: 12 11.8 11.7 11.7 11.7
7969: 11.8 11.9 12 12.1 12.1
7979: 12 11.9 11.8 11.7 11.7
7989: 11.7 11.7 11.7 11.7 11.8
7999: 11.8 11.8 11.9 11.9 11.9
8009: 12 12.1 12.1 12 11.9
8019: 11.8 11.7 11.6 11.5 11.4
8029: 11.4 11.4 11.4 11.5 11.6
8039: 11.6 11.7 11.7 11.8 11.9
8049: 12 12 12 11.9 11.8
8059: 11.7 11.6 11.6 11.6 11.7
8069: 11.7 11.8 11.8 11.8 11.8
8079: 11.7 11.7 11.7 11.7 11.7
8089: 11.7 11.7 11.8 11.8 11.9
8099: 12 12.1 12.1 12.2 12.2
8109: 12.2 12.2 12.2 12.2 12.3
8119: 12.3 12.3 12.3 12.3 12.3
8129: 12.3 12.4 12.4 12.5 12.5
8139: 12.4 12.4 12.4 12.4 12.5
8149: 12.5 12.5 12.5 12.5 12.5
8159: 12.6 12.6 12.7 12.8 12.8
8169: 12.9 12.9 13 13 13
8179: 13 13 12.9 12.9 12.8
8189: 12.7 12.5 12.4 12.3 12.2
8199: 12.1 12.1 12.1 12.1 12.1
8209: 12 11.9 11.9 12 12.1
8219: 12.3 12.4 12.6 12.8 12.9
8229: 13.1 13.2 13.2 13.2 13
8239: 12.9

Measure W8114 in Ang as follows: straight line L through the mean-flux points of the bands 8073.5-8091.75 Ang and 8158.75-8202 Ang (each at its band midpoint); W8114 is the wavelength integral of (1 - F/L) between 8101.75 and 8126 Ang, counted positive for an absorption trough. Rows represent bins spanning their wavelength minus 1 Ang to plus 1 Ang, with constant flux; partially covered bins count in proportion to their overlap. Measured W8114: -0.4 Ang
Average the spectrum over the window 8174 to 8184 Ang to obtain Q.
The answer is 13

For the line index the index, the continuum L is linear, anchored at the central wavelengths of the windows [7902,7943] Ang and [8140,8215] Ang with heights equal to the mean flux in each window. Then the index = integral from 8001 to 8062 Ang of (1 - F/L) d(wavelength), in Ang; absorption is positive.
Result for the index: 3.8 Ang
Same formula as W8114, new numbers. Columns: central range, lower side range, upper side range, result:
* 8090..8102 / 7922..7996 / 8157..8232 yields 0.5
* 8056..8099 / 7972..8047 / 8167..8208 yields 1.3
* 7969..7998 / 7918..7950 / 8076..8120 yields 1.1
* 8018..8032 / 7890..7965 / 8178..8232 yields 1.1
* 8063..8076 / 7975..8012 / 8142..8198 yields 0.5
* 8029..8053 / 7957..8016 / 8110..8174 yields 0.8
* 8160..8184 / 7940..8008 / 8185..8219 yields -1.3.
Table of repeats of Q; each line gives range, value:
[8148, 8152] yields 12.5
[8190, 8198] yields 12.4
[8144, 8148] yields 12.4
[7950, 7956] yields 12.6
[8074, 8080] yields 11.8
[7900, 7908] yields 12.8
